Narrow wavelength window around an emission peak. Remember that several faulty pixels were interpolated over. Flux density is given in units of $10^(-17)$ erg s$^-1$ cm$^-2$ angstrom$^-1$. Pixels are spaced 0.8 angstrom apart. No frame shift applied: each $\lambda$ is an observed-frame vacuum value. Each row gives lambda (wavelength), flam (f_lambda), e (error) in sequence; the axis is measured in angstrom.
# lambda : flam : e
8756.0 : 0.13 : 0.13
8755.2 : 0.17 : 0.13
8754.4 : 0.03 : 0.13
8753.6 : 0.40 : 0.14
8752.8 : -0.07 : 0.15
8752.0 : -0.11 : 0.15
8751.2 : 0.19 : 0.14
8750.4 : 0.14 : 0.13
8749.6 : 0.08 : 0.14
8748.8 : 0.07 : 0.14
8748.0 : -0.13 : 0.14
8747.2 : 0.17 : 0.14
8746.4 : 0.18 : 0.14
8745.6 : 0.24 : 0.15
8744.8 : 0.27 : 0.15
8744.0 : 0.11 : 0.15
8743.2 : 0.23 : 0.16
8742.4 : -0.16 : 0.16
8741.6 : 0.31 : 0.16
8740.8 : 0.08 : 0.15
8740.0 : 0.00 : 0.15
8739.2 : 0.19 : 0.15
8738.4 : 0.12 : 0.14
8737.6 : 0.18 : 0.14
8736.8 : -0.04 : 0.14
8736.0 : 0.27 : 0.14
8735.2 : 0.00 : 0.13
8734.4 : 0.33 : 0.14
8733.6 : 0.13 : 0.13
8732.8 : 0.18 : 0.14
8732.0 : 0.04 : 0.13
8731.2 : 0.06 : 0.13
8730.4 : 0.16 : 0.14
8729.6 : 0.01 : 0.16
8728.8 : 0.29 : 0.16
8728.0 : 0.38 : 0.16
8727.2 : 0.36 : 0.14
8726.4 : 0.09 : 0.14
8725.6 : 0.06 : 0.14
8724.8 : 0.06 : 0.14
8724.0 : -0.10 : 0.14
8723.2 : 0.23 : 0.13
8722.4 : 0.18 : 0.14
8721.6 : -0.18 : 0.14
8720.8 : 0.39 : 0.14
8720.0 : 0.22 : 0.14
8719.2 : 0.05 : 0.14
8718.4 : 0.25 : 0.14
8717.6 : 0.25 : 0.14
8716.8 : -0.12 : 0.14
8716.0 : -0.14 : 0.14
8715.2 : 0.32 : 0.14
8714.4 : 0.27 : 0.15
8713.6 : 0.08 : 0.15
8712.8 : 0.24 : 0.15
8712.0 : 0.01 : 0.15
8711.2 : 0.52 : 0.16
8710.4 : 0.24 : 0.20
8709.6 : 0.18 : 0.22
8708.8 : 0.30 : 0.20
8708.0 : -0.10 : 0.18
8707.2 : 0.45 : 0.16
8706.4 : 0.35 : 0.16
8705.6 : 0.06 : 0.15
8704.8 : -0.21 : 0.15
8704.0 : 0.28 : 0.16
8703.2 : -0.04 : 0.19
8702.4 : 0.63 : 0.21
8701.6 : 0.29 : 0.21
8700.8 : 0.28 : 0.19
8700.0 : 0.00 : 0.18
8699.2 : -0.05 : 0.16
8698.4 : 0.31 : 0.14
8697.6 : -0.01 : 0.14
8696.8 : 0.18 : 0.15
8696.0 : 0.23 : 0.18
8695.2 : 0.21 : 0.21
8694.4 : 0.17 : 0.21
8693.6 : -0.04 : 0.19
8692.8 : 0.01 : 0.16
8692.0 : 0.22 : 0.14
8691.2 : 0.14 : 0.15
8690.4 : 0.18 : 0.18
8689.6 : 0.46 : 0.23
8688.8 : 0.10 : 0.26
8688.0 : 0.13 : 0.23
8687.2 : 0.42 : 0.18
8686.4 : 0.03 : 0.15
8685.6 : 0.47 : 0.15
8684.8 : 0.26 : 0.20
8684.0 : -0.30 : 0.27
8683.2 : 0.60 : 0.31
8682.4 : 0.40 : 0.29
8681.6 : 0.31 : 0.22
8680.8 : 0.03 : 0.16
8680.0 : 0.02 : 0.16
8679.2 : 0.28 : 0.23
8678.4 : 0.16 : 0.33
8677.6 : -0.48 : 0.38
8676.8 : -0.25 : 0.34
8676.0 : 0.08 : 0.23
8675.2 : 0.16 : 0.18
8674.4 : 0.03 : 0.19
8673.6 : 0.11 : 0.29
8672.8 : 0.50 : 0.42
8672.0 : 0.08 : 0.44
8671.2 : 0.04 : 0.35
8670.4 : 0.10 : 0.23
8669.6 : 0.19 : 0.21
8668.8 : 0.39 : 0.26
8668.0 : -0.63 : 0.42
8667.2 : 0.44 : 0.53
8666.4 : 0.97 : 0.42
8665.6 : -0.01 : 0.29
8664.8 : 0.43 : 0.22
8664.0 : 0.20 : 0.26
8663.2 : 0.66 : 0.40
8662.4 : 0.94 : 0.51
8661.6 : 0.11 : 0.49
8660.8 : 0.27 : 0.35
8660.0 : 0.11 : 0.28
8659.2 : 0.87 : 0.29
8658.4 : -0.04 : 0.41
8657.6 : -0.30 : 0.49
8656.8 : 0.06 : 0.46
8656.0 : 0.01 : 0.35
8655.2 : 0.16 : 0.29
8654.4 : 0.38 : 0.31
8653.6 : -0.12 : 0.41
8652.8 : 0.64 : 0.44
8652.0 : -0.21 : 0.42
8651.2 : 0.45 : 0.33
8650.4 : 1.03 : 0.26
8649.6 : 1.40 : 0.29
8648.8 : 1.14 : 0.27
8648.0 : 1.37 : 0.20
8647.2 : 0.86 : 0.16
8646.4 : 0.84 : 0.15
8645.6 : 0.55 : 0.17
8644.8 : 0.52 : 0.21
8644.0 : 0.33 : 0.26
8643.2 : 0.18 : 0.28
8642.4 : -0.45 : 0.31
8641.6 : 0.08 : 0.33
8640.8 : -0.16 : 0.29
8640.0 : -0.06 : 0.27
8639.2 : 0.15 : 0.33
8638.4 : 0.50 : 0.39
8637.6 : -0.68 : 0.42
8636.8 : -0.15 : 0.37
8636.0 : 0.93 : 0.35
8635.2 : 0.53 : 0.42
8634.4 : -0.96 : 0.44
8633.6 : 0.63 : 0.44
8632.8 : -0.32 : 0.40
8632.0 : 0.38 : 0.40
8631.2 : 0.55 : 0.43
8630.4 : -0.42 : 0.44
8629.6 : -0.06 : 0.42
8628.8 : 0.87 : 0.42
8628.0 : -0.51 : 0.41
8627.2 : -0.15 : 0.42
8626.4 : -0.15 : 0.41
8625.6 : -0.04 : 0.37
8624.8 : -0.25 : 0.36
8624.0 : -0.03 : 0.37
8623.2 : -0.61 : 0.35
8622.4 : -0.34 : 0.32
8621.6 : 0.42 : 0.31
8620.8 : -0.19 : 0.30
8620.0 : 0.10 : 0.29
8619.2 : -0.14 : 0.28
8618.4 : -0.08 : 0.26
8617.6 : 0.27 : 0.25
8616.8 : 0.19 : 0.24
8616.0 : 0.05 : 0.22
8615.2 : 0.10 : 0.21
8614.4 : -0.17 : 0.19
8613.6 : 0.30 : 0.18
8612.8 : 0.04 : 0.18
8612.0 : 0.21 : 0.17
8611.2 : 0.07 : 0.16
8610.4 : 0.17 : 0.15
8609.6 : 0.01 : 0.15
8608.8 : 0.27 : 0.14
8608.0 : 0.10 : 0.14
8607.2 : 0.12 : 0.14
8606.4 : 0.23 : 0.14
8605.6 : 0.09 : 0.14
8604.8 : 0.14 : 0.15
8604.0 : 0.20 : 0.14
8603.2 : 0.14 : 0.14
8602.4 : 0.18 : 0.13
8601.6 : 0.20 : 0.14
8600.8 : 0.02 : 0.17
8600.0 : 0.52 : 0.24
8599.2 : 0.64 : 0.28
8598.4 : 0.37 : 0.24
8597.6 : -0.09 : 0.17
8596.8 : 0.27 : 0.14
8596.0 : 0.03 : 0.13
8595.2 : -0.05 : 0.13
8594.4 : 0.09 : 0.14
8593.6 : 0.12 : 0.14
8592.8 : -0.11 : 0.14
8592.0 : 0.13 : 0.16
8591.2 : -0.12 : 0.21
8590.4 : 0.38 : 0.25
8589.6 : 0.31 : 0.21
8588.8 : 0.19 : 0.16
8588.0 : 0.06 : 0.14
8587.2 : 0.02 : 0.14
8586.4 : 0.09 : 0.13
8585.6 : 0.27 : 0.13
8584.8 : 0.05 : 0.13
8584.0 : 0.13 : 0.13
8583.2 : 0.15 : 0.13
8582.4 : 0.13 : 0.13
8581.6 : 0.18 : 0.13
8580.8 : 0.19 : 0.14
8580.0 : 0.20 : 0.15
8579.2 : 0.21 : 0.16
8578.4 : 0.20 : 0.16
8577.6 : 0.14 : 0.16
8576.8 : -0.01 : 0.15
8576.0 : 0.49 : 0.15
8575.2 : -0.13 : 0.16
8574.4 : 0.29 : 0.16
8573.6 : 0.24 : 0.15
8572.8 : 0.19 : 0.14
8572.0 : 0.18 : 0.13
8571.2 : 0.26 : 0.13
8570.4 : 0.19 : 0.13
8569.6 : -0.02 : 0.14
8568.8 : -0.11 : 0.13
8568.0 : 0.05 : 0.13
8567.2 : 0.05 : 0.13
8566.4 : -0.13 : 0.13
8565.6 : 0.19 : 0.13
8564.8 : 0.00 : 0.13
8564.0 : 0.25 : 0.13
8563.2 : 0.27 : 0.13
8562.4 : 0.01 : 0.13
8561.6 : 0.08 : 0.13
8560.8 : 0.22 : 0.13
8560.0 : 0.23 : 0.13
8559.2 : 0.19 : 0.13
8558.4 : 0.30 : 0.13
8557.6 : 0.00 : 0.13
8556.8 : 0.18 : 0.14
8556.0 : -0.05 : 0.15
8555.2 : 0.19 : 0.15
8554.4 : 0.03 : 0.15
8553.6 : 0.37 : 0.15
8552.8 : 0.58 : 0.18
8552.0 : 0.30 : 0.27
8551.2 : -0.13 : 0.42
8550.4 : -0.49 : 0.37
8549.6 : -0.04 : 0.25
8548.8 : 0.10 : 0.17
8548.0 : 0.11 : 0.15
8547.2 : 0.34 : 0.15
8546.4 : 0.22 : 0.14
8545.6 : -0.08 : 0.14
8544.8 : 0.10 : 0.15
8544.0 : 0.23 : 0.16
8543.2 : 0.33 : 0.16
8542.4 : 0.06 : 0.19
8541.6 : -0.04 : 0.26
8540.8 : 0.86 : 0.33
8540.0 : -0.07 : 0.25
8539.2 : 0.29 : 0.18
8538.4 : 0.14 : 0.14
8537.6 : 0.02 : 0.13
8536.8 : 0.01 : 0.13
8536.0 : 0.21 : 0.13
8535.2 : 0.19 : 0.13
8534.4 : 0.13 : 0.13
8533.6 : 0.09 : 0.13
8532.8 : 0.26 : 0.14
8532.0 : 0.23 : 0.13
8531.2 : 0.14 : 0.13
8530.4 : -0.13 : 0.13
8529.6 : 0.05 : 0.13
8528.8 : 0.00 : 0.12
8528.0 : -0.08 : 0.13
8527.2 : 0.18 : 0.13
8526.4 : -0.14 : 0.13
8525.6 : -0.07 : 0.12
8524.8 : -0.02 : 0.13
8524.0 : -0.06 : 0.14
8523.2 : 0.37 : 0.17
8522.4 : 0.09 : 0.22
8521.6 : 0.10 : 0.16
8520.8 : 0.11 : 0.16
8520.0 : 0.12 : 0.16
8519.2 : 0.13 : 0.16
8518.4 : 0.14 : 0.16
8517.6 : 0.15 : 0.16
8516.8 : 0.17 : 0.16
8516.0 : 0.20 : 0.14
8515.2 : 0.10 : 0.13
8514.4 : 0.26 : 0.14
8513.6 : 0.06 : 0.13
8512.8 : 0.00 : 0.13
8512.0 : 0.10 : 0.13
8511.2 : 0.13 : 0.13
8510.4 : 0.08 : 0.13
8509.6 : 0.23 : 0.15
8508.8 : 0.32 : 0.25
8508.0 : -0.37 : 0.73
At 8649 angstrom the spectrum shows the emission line H-beta 4861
